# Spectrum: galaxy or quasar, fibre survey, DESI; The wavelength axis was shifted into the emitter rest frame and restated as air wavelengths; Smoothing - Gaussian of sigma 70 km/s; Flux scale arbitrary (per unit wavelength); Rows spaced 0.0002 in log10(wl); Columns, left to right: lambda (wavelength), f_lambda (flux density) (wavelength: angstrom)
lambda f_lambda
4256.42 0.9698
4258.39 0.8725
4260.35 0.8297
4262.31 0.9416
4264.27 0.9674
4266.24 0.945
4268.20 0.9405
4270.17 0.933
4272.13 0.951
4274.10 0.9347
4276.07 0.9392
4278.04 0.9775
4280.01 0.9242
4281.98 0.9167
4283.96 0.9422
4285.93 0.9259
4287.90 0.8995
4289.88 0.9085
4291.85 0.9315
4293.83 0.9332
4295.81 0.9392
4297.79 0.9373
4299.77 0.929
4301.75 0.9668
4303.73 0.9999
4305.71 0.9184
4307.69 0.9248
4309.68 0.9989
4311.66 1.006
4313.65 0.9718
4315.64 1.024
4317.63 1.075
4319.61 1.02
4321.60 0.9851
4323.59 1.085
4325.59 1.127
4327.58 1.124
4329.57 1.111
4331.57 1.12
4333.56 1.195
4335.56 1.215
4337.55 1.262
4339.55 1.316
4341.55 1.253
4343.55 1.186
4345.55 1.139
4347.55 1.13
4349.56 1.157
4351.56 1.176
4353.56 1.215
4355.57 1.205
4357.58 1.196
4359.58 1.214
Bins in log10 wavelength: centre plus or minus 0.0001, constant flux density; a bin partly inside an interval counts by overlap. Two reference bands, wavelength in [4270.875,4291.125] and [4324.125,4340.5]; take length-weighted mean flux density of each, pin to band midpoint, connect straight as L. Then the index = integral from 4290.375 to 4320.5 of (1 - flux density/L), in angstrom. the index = 2.29 angstrom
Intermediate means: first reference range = 0.932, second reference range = 1.18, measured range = 0.971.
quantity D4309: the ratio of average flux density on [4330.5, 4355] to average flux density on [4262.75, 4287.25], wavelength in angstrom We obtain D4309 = 1.27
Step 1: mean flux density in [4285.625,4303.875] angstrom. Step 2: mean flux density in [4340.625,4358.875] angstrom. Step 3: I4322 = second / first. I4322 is 1.3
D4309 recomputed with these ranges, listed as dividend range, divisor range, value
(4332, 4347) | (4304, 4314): 1.26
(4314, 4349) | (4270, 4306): 1.21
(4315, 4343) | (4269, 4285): 1.21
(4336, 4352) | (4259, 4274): 1.30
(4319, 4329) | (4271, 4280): 1.13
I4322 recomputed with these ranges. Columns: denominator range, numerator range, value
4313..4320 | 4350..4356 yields 1.16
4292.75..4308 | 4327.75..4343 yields 1.28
